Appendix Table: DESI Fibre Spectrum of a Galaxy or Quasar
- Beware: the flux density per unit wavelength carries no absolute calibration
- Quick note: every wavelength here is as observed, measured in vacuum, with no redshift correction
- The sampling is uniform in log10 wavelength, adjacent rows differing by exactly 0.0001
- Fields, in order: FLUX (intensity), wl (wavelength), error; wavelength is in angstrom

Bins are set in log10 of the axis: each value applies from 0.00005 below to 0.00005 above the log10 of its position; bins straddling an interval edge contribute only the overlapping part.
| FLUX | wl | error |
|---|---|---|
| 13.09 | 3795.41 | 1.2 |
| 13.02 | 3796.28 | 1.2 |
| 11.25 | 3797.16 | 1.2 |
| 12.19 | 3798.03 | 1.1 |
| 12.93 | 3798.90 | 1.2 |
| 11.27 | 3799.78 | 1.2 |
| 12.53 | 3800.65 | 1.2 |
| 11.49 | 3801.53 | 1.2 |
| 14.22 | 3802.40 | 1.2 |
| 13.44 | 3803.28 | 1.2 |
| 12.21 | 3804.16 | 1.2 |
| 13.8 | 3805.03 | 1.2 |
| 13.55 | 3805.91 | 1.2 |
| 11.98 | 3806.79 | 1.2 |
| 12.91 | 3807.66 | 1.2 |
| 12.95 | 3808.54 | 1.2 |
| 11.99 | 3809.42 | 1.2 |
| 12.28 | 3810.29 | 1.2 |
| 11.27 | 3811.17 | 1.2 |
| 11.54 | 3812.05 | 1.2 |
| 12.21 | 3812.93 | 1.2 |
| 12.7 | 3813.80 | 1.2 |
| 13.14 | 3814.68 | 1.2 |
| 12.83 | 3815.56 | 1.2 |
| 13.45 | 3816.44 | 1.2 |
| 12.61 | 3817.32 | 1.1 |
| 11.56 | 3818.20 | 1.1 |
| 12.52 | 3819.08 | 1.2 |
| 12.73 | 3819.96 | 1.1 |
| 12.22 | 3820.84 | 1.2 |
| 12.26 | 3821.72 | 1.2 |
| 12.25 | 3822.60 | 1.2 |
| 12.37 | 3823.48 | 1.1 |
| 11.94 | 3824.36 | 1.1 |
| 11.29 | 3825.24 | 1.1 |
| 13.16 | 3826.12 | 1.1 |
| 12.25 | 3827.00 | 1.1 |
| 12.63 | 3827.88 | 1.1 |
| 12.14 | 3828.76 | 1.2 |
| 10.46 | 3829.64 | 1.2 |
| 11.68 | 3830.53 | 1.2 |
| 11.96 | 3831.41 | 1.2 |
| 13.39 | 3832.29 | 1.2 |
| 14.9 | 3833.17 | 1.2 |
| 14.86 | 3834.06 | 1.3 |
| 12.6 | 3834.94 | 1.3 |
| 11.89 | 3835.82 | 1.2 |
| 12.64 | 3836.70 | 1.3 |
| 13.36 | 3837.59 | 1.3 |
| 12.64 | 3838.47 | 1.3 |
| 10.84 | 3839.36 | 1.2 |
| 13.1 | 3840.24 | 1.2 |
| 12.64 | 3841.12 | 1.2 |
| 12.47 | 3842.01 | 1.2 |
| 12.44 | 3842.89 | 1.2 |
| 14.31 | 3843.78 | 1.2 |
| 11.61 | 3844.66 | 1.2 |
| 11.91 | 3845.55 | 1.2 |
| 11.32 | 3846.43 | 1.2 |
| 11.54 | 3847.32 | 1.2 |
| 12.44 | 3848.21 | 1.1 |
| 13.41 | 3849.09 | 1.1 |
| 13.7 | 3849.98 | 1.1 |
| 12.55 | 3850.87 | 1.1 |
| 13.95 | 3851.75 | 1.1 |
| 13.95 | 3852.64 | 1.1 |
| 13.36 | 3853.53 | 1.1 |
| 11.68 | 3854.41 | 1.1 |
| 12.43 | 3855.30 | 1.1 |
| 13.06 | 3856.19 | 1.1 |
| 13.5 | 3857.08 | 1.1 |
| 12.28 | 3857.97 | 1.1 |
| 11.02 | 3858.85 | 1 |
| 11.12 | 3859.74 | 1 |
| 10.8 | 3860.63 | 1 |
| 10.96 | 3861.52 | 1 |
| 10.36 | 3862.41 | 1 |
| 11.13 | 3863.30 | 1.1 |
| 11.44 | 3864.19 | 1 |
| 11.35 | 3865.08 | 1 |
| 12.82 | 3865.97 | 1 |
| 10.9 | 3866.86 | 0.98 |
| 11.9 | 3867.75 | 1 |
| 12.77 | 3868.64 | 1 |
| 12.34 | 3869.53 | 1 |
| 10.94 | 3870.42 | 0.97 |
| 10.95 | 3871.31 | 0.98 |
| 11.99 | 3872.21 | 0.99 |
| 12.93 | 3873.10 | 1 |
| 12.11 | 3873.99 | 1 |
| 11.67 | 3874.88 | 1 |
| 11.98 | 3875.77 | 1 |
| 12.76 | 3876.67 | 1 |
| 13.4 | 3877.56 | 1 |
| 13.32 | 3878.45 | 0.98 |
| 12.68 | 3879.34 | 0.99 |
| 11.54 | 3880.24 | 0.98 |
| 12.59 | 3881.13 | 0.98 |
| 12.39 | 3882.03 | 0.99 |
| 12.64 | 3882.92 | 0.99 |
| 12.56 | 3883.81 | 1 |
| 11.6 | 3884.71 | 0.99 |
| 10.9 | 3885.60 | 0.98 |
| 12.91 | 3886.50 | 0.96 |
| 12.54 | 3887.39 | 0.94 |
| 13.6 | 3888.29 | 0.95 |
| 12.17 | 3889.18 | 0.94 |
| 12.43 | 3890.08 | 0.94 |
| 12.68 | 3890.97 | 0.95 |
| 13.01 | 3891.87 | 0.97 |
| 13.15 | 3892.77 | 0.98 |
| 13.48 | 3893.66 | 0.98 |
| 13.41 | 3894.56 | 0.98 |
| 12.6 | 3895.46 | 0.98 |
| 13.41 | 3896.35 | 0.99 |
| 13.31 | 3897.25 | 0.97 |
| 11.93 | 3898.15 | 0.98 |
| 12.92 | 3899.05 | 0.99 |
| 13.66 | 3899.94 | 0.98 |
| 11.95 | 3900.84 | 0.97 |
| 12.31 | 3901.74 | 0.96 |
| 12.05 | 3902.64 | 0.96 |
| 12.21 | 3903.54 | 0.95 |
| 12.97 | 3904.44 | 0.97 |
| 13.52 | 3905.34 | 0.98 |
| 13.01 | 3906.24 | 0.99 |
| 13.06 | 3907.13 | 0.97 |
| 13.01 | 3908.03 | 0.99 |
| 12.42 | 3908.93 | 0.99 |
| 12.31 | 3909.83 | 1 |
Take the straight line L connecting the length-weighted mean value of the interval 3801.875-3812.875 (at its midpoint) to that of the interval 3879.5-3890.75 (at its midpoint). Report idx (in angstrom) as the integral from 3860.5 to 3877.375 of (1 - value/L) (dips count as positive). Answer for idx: 0.9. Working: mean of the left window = 12.6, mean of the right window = 12.3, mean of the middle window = 11.7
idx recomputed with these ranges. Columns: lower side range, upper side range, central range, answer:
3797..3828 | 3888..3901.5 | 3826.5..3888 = 1.9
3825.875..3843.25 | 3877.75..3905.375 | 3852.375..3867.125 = 0.9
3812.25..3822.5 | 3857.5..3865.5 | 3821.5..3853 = -1.8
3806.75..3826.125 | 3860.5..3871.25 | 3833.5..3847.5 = -0.7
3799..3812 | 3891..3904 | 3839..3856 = 0.0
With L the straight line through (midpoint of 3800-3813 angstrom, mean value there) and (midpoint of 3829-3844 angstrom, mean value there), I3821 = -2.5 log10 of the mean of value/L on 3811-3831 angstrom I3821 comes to 0.03 mag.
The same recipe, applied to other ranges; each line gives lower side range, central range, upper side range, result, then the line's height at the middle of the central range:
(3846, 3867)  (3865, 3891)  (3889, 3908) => 0.021 mag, 12.5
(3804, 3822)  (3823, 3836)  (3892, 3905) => 0.005 mag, 12.6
